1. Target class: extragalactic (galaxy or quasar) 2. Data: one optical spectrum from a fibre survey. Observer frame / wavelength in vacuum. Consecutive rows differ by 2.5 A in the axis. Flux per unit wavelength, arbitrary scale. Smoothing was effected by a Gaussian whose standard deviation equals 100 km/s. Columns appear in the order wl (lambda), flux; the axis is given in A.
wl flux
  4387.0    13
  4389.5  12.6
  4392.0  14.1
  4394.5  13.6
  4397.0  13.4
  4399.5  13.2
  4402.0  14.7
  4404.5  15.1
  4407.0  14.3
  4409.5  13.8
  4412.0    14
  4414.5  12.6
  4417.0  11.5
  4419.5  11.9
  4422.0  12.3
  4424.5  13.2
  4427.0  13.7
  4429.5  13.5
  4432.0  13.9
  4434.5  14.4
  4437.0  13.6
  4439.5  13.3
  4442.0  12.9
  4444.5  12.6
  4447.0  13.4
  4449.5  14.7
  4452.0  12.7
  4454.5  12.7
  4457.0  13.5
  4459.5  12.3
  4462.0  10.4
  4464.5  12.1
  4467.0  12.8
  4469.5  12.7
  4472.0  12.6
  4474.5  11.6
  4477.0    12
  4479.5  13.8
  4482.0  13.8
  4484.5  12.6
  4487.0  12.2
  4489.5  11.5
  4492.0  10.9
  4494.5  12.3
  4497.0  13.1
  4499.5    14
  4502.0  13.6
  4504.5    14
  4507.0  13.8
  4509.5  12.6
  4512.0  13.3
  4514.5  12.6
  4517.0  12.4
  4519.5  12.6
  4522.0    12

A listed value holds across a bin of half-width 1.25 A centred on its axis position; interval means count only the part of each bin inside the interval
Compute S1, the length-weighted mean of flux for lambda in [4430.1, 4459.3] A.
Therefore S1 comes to 13.4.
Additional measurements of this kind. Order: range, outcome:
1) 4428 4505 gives 12.9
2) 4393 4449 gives 13.4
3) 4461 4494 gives 12.2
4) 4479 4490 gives 12.8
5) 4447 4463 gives 12.8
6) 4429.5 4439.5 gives 13.8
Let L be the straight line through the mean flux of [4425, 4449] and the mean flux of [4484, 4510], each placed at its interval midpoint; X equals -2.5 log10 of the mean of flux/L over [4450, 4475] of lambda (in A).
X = 0.065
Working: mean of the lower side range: 13.5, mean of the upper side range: 12.8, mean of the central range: 12.4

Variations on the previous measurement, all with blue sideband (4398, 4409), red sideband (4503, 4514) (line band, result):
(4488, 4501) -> 0.09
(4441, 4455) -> 0.06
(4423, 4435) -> 0.03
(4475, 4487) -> 0.06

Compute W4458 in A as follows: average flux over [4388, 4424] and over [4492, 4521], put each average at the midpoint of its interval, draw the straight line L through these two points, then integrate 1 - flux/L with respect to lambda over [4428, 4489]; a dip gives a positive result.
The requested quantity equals 1.3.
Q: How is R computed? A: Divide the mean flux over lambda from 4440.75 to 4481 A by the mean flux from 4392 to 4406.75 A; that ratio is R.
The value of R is 0.9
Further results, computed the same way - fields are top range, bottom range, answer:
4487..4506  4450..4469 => 1.02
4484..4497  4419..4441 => 0.90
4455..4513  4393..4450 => 0.94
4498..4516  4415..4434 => 1.04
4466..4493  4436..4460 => 0.94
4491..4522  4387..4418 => 0.95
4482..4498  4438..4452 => 0.92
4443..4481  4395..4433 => 0.94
